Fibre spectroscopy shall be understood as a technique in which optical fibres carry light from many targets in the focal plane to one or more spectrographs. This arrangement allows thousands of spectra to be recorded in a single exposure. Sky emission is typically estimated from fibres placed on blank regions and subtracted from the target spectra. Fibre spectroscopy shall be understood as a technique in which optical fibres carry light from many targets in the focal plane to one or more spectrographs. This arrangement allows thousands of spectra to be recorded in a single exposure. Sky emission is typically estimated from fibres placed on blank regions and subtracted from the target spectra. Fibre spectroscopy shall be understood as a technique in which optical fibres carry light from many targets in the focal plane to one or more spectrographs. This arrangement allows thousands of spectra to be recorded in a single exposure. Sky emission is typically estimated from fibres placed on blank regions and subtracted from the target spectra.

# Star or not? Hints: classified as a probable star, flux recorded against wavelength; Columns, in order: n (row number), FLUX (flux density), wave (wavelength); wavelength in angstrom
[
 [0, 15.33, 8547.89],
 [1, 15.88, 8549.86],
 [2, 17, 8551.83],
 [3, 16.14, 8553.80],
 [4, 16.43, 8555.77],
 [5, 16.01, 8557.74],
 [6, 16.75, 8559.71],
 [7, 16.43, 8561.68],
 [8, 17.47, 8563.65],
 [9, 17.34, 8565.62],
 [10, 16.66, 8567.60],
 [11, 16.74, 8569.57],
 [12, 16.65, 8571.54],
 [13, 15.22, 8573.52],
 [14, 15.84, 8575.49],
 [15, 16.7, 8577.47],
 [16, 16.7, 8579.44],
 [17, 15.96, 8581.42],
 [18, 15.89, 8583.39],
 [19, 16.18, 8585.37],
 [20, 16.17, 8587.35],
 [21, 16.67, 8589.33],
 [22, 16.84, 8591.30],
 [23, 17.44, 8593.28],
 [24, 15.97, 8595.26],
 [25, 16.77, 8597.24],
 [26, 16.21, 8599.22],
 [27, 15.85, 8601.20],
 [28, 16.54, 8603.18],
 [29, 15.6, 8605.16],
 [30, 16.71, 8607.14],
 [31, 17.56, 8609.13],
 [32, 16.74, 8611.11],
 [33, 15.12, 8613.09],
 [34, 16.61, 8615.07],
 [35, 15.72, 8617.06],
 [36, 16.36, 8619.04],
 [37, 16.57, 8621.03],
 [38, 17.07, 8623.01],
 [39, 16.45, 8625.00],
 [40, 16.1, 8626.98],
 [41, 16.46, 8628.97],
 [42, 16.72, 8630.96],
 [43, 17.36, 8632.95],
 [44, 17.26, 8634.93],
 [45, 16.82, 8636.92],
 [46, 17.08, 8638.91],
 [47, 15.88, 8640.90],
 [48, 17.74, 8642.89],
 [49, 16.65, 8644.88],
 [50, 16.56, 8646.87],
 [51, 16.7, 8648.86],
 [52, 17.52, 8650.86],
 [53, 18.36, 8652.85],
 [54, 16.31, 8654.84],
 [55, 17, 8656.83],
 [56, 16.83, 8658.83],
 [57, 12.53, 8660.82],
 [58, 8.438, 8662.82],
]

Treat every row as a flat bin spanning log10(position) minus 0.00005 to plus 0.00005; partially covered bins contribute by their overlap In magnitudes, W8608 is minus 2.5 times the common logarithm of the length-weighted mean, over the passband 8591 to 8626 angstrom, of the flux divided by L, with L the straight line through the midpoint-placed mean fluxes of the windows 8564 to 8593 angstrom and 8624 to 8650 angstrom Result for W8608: 0.010 mag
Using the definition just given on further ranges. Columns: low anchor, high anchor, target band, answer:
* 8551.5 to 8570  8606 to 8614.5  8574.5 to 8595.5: 0.01 mag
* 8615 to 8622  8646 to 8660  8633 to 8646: -0.02 mag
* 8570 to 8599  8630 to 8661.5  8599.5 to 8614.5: 0.01 mag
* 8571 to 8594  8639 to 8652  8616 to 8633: 0.01 mag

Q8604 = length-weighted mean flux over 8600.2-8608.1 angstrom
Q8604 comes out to 16.2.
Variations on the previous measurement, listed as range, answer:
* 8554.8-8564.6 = 16.6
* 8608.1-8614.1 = 16.5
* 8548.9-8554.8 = 16.3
